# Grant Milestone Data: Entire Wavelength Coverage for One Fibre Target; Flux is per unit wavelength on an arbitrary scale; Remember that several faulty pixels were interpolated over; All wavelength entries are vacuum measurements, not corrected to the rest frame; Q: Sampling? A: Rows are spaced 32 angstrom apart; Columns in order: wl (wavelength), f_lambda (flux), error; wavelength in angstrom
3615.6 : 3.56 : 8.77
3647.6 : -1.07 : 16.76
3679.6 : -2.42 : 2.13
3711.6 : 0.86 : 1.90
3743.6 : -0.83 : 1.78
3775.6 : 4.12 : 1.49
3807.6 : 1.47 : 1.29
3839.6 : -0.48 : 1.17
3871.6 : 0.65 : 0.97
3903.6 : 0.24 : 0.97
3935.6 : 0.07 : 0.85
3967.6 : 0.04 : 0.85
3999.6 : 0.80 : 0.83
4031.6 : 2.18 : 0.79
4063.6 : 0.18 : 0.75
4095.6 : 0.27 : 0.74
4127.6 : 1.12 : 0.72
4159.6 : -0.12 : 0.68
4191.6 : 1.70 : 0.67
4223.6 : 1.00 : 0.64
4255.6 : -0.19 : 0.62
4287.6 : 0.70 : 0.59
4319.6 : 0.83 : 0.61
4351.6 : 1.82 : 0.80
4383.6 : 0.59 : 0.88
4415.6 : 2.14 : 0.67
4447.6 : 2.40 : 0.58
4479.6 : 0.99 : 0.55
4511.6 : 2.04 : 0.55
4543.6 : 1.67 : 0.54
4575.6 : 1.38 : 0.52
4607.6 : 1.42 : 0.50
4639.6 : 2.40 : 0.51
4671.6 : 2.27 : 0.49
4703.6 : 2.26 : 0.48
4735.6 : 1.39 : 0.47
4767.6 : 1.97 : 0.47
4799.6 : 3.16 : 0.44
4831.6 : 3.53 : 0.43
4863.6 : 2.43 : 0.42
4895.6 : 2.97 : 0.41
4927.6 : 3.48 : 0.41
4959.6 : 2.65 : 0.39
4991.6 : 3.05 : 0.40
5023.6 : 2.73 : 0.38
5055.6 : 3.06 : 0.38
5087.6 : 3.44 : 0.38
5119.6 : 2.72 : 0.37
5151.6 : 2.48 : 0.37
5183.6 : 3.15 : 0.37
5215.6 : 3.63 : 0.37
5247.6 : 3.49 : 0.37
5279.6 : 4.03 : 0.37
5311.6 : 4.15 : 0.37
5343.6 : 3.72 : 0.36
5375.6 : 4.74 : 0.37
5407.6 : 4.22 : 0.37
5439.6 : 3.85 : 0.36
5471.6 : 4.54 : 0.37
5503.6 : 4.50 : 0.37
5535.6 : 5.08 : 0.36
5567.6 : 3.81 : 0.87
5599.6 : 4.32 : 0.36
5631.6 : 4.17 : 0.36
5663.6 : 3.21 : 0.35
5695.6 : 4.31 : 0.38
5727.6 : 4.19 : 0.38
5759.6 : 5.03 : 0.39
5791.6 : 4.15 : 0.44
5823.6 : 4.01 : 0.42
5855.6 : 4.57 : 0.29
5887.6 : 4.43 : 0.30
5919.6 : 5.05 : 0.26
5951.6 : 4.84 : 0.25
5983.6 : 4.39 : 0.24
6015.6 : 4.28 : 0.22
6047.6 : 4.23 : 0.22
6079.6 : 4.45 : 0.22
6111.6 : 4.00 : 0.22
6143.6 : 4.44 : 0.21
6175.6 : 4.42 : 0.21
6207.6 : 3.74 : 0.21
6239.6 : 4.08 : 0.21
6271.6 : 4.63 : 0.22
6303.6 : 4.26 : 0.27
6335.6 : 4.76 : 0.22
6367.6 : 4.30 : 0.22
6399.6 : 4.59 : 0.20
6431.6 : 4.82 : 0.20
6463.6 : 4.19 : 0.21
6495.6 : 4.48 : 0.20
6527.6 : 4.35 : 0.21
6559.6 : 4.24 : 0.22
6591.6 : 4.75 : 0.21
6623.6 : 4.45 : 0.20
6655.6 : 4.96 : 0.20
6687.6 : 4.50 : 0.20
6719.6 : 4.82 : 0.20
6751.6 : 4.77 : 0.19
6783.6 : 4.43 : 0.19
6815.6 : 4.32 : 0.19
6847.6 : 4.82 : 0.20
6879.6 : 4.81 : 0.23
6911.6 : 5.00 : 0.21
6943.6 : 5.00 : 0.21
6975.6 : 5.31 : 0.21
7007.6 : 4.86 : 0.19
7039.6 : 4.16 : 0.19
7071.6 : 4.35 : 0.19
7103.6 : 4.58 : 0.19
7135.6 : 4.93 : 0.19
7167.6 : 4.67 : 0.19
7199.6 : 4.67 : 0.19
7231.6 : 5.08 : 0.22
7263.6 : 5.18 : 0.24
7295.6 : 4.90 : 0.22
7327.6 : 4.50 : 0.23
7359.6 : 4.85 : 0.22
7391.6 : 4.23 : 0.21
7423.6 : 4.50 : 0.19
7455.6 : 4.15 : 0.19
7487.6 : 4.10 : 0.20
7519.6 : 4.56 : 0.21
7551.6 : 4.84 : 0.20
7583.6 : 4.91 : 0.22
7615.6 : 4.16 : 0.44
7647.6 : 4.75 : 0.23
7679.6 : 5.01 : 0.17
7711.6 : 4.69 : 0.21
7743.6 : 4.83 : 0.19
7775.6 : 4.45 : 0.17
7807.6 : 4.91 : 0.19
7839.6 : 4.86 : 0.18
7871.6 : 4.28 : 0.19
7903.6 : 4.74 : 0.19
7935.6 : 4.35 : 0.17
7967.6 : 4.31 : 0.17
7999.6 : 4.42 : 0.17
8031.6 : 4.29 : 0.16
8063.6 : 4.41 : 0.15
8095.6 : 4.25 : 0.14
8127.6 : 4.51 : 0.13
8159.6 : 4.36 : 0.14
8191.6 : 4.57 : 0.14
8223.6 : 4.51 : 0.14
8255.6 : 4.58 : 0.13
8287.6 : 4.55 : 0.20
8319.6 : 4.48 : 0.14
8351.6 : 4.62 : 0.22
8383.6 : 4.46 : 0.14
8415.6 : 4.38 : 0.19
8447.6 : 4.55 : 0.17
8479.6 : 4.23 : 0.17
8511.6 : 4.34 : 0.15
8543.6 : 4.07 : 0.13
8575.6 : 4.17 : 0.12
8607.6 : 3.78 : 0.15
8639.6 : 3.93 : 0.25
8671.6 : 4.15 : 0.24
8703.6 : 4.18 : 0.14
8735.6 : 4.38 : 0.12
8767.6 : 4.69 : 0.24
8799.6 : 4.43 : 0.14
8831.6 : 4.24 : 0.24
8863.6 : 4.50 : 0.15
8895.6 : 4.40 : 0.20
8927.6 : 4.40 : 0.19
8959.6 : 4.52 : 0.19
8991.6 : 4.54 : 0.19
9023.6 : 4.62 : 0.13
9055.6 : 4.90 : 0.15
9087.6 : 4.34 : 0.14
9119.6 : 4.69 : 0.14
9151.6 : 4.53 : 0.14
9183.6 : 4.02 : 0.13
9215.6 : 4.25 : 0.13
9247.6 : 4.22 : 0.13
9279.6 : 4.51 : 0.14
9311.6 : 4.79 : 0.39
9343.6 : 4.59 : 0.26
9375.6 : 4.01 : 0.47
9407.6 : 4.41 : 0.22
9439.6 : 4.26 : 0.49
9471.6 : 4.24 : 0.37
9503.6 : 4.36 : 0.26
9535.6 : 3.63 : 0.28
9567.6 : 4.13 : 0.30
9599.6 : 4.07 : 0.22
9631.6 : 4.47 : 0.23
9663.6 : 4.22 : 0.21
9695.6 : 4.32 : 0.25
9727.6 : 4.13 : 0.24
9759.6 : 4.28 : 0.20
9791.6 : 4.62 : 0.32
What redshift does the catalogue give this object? 0.20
